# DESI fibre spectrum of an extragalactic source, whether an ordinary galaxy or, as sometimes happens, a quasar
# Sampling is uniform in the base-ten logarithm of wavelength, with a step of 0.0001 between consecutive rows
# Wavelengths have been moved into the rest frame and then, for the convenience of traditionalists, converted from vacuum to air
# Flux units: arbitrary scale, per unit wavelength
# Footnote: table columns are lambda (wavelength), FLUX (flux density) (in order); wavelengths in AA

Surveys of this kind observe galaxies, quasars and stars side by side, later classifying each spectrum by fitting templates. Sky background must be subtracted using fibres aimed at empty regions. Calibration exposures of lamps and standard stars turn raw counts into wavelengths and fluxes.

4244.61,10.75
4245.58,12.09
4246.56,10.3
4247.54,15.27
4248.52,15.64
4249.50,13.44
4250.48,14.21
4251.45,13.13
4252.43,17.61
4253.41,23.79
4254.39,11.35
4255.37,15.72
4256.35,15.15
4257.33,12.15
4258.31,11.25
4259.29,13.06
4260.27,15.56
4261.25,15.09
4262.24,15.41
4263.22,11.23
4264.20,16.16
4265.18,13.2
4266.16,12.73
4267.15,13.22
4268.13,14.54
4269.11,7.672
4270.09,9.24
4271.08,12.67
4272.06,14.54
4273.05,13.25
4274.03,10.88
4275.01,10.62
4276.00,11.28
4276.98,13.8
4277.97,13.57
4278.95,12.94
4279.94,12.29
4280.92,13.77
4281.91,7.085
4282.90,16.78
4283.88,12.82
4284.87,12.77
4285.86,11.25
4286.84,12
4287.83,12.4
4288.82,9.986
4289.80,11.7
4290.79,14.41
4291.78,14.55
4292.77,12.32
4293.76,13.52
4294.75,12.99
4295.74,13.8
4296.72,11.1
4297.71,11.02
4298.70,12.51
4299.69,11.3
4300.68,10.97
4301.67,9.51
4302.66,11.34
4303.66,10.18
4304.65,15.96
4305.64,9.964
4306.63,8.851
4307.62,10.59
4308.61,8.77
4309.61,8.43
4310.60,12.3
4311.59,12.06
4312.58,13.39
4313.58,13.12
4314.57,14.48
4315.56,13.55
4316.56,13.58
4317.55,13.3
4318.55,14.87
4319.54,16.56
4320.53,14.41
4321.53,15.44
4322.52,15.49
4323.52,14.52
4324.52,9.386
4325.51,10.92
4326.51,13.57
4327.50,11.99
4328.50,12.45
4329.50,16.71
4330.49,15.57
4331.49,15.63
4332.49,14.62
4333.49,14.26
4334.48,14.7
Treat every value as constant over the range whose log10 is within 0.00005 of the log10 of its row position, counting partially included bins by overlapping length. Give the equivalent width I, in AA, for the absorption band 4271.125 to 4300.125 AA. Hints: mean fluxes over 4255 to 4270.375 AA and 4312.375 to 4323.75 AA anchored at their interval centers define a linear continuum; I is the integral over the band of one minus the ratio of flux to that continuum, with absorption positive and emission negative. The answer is 2.7 AA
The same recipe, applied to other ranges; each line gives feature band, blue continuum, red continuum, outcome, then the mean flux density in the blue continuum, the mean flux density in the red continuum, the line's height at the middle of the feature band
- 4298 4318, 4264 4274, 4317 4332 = 2.8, 12.5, 14.1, 13.6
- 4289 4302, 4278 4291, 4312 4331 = 0.5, 12.3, 13.9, 12.8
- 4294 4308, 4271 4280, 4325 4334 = 1.9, 12.6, 14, 13.2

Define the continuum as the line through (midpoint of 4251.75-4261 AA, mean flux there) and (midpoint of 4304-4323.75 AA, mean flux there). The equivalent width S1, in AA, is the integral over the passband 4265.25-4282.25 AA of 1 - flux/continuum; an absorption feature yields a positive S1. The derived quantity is 2.74 AA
